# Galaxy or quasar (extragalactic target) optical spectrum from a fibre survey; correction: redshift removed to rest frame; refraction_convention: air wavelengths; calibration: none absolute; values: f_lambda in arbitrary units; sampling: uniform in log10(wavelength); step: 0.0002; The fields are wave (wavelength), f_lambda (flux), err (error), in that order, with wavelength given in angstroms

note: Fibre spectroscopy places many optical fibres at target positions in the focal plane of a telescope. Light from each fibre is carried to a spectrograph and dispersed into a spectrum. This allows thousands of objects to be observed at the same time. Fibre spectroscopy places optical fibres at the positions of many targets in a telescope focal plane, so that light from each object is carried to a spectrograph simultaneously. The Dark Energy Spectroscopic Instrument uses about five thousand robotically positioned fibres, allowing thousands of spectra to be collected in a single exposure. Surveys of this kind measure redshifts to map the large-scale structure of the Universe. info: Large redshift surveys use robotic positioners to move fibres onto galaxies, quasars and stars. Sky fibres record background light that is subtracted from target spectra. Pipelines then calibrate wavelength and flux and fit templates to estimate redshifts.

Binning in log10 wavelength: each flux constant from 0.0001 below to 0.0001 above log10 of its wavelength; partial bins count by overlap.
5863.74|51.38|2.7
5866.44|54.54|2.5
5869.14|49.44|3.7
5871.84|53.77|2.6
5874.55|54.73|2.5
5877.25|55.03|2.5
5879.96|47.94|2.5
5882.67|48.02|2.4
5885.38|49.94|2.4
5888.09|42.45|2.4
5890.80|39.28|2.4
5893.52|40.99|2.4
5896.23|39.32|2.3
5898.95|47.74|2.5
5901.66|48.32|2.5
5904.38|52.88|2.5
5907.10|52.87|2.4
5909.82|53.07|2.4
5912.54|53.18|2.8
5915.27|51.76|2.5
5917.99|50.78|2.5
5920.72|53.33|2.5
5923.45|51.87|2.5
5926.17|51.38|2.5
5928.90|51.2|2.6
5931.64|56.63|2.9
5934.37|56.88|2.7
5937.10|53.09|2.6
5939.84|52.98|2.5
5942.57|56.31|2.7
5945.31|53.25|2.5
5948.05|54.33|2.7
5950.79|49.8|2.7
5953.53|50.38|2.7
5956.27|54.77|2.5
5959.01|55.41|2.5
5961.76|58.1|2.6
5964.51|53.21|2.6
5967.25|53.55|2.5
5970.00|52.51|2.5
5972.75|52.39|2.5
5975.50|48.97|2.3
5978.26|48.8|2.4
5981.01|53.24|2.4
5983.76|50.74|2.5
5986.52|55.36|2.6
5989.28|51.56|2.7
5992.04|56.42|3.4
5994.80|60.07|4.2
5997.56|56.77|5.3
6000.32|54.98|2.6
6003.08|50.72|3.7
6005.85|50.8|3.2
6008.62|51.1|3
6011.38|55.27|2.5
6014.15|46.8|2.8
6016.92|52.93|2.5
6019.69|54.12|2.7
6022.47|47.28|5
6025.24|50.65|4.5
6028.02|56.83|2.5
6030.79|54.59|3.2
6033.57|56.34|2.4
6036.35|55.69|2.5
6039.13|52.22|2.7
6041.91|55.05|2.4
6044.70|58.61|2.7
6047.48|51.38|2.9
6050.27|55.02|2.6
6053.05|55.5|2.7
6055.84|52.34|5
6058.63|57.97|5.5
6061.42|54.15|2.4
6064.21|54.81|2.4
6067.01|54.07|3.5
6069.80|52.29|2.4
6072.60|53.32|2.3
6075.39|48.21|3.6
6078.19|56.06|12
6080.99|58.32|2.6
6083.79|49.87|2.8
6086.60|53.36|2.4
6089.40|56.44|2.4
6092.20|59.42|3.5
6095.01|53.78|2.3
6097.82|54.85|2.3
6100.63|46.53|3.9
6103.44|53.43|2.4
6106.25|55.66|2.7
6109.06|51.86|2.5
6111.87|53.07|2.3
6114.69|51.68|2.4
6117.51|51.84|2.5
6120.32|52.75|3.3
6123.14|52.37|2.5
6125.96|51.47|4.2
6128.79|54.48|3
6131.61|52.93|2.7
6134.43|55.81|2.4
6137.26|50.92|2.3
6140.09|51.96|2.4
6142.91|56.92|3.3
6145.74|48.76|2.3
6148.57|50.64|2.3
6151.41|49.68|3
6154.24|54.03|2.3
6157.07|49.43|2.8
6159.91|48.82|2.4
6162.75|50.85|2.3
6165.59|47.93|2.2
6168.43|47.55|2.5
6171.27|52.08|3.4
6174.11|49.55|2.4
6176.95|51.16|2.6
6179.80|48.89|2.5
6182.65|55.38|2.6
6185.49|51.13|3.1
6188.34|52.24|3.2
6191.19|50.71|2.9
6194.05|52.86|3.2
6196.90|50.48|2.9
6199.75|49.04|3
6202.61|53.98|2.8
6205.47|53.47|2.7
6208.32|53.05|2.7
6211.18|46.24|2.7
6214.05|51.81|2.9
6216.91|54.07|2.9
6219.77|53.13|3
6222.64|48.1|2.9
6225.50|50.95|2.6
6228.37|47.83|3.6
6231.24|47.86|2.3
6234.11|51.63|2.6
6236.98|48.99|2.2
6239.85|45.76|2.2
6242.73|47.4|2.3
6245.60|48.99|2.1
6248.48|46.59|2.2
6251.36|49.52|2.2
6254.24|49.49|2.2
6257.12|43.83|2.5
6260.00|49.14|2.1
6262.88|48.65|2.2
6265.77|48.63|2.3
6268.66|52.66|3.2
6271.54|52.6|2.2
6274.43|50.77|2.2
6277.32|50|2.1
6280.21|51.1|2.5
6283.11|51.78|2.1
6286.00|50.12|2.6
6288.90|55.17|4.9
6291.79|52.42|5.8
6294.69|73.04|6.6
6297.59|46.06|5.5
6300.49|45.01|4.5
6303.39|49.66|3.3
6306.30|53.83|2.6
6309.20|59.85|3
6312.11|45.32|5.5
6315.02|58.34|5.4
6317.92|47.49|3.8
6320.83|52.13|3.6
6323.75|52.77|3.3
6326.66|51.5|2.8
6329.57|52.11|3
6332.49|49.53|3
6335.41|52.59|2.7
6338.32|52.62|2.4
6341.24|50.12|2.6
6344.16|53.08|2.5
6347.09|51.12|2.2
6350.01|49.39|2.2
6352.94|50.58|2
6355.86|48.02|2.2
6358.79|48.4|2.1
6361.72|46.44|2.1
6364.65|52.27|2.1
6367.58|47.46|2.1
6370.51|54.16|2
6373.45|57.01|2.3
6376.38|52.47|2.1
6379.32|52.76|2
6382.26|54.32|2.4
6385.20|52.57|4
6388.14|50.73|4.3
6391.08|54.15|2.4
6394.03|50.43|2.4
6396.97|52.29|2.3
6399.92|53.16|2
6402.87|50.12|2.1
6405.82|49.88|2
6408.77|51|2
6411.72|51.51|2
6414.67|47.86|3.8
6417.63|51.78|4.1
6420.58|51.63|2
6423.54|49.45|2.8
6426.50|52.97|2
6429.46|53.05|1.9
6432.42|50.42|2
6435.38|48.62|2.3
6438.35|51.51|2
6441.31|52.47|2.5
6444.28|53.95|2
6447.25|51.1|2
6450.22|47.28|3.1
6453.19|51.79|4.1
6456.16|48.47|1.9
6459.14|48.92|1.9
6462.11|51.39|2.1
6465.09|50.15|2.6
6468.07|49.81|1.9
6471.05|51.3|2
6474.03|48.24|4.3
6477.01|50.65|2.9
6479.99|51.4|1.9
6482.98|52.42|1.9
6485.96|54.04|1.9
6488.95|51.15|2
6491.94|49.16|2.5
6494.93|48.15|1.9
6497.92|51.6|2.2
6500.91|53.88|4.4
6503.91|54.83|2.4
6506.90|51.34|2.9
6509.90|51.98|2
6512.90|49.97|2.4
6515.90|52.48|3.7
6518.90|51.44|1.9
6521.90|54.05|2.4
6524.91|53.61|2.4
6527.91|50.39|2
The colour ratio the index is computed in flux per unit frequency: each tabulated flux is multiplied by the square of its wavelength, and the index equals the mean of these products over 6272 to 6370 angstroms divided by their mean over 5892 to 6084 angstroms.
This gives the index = 1.1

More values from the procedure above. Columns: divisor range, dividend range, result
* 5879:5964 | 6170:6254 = 1.09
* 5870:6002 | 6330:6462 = 1.14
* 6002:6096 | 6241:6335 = 1.03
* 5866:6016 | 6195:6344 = 1.10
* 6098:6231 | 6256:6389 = 1.05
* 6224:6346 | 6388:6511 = 1.06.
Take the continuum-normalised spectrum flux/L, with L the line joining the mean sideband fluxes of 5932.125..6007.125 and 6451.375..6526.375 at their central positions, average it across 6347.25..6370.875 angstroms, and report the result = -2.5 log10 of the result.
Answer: 0.051 mag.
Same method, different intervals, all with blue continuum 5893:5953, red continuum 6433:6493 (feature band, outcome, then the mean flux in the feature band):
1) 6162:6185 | 0.02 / 50.5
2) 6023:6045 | -0.06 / 54.5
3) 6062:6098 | -0.06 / 54.2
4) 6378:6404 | -0.03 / 52.3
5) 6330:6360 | 0.01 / 50.6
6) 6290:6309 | -0.06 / 53.8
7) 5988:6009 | -0.06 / 54.2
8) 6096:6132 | -0.03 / 52.5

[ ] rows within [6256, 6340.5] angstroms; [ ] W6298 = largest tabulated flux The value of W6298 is 73.04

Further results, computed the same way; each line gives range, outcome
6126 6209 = 56.92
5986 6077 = 60.07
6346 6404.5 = 57.01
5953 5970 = 58.1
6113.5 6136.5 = 55.81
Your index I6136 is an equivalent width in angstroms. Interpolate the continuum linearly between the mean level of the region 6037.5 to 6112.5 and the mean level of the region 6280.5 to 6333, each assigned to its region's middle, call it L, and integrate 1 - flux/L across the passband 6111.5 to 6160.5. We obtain 1.38 angstroms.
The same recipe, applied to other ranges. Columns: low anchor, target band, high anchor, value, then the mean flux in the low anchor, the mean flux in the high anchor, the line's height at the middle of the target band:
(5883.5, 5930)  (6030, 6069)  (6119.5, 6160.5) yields -3.04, 48.8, 52.1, 50.8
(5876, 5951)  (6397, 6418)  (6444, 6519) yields 0.05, 50.5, 51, 50.9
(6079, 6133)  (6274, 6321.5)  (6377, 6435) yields -0.28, 53.4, 51.5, 52.2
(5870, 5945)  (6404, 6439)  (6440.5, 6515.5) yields 0.14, 50.6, 51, 51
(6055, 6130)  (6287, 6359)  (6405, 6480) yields -0.61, 53.5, 50.6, 51.6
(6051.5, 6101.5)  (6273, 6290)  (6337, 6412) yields 0.26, 54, 51.4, 52.2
